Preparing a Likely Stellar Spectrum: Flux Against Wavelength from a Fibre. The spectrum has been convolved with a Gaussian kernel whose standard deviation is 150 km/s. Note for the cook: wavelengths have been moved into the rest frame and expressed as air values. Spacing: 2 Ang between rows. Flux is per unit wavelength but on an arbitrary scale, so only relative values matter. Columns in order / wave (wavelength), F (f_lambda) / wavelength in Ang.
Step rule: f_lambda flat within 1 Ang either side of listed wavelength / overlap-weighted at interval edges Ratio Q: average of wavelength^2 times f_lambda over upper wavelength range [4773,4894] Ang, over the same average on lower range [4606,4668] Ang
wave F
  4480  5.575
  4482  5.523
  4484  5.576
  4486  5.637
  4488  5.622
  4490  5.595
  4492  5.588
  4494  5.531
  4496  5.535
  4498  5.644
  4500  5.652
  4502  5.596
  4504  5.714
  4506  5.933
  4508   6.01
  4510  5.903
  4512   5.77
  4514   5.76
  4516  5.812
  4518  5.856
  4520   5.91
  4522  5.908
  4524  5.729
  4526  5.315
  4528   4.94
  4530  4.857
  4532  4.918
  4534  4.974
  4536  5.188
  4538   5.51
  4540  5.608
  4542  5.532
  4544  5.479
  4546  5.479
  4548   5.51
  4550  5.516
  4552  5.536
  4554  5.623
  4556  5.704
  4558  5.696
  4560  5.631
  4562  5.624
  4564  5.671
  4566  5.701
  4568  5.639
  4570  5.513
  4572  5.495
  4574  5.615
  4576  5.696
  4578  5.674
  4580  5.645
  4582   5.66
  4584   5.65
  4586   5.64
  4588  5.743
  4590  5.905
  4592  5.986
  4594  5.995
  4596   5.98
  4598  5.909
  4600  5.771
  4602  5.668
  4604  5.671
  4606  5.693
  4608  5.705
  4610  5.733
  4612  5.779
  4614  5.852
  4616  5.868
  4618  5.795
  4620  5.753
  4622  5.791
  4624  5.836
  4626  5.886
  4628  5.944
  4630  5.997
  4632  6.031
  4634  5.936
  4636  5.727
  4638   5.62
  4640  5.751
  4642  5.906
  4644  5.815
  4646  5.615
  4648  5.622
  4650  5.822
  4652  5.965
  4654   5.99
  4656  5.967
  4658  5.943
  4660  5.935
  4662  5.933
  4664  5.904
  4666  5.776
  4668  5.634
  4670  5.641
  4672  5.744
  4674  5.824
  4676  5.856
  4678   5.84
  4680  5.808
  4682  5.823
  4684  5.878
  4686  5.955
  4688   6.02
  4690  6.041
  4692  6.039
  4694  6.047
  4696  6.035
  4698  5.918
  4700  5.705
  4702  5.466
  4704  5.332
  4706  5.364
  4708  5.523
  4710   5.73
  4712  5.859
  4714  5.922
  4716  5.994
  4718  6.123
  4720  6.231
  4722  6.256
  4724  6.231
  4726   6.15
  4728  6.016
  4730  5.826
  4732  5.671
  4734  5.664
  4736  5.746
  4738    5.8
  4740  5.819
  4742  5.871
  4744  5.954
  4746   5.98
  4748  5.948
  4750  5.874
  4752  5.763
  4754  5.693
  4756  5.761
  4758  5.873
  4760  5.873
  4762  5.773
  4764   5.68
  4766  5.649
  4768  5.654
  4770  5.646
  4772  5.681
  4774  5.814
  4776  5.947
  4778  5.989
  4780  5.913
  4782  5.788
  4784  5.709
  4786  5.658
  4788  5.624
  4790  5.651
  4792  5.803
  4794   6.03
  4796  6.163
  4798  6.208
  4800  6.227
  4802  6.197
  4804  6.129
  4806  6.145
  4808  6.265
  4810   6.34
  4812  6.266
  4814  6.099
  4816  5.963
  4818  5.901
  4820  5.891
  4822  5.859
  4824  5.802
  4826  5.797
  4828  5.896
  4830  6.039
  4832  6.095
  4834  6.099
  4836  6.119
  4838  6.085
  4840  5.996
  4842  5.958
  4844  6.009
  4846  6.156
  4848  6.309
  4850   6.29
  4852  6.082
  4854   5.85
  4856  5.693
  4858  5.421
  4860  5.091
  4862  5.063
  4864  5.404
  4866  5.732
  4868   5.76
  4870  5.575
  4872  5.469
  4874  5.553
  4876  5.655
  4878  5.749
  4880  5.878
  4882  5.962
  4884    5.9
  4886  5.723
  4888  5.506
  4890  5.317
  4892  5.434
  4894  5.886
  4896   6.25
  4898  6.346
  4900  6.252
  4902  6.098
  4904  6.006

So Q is 1.1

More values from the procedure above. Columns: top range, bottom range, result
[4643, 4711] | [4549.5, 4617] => 1.06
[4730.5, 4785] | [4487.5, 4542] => 1.16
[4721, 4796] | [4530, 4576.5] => 1.16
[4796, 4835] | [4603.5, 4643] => 1.13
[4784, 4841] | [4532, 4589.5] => 1.20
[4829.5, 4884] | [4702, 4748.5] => 1.05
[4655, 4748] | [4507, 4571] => 1.13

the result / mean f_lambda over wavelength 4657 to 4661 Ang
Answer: 5.94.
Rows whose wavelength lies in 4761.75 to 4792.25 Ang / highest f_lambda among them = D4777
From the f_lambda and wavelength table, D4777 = 5.989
